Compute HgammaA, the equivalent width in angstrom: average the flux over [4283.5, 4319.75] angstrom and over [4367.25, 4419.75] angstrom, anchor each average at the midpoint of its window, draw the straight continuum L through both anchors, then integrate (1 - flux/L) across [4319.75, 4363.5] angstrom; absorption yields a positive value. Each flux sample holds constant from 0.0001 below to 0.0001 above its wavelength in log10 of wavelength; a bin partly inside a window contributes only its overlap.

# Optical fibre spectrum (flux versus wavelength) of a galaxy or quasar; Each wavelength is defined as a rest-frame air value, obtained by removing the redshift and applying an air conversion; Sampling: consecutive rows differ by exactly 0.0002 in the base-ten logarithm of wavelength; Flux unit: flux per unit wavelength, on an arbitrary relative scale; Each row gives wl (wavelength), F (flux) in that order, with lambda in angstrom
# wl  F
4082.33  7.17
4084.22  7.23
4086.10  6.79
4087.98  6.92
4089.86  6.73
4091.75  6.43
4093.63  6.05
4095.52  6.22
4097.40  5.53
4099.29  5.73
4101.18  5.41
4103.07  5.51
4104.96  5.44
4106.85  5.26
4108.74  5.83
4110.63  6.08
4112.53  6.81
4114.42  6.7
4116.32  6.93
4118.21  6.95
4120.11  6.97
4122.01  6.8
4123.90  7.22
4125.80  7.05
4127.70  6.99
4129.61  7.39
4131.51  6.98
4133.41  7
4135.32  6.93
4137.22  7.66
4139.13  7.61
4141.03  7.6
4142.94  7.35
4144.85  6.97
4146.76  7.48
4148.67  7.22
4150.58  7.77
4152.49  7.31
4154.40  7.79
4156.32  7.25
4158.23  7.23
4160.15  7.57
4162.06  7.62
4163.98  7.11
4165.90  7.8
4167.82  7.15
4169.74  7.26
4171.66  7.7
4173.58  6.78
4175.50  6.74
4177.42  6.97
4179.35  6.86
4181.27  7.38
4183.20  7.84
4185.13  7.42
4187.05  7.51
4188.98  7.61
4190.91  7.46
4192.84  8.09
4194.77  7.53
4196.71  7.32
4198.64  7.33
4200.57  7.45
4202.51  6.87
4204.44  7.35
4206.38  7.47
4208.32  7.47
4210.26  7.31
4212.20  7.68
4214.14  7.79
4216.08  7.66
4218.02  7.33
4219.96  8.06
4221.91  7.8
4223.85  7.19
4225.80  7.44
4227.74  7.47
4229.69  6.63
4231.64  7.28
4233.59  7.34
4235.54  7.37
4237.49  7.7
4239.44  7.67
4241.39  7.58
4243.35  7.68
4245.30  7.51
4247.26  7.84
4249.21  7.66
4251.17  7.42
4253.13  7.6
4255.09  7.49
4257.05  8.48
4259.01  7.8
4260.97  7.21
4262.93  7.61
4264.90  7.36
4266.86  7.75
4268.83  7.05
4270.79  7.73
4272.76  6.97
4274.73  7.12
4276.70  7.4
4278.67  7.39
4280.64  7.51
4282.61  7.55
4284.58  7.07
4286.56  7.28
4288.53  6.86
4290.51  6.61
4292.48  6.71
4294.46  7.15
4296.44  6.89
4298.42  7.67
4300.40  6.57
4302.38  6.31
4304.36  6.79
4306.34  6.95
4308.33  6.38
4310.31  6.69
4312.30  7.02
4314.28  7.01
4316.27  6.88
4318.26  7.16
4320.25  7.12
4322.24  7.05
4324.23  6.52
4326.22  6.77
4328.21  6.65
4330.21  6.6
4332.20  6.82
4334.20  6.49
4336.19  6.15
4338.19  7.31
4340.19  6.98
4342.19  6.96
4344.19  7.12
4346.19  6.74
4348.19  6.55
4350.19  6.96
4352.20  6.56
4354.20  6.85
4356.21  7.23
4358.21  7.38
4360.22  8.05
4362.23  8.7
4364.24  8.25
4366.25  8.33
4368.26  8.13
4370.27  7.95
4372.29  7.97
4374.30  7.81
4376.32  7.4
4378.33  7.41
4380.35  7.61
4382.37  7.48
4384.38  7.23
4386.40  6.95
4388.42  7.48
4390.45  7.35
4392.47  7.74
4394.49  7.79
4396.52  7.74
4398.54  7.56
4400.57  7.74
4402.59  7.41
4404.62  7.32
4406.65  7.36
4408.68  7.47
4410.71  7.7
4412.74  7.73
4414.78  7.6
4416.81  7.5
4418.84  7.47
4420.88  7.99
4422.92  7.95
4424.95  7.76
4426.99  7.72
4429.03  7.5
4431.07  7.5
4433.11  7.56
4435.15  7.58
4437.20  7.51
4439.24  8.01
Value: 1.2 angstrom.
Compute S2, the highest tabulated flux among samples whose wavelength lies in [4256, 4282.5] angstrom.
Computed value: 8.48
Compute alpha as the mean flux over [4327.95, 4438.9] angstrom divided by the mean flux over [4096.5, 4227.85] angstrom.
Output 1.04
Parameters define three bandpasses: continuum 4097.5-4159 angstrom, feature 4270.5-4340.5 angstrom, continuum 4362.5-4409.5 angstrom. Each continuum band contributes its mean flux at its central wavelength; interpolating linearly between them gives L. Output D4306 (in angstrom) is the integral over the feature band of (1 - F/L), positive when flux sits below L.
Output 4.3 angstrom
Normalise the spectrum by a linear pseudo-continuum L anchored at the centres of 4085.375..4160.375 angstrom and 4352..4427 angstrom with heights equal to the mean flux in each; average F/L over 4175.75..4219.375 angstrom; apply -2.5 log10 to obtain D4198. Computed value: -0.062 mag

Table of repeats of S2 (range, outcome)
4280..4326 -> 7.67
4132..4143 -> 7.66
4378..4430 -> 7.99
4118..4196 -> 8.09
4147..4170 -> 7.8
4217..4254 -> 8.06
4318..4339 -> 7.31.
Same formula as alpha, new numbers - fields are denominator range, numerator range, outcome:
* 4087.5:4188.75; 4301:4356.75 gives 0.98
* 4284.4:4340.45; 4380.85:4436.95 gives 1.11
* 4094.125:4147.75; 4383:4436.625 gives 1.14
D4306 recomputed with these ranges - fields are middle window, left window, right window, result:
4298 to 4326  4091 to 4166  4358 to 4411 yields 2.24 angstrom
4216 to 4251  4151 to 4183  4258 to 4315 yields -1.48 angstrom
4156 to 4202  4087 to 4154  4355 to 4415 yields -2.94 angstrom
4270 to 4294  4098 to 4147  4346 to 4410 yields 0.12 angstrom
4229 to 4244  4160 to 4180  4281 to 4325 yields -0.72 angstrom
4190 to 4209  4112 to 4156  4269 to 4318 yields -0.81 angstrom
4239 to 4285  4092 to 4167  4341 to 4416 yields -2.08 angstrom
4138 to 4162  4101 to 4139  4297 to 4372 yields -2.63 angstrom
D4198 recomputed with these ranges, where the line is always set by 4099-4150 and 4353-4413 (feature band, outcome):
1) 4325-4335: 0.12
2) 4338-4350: 0.09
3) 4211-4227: -0.08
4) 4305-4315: 0.09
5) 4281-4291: 0.03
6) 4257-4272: -0.05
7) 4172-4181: 0.00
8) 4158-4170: -0.08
